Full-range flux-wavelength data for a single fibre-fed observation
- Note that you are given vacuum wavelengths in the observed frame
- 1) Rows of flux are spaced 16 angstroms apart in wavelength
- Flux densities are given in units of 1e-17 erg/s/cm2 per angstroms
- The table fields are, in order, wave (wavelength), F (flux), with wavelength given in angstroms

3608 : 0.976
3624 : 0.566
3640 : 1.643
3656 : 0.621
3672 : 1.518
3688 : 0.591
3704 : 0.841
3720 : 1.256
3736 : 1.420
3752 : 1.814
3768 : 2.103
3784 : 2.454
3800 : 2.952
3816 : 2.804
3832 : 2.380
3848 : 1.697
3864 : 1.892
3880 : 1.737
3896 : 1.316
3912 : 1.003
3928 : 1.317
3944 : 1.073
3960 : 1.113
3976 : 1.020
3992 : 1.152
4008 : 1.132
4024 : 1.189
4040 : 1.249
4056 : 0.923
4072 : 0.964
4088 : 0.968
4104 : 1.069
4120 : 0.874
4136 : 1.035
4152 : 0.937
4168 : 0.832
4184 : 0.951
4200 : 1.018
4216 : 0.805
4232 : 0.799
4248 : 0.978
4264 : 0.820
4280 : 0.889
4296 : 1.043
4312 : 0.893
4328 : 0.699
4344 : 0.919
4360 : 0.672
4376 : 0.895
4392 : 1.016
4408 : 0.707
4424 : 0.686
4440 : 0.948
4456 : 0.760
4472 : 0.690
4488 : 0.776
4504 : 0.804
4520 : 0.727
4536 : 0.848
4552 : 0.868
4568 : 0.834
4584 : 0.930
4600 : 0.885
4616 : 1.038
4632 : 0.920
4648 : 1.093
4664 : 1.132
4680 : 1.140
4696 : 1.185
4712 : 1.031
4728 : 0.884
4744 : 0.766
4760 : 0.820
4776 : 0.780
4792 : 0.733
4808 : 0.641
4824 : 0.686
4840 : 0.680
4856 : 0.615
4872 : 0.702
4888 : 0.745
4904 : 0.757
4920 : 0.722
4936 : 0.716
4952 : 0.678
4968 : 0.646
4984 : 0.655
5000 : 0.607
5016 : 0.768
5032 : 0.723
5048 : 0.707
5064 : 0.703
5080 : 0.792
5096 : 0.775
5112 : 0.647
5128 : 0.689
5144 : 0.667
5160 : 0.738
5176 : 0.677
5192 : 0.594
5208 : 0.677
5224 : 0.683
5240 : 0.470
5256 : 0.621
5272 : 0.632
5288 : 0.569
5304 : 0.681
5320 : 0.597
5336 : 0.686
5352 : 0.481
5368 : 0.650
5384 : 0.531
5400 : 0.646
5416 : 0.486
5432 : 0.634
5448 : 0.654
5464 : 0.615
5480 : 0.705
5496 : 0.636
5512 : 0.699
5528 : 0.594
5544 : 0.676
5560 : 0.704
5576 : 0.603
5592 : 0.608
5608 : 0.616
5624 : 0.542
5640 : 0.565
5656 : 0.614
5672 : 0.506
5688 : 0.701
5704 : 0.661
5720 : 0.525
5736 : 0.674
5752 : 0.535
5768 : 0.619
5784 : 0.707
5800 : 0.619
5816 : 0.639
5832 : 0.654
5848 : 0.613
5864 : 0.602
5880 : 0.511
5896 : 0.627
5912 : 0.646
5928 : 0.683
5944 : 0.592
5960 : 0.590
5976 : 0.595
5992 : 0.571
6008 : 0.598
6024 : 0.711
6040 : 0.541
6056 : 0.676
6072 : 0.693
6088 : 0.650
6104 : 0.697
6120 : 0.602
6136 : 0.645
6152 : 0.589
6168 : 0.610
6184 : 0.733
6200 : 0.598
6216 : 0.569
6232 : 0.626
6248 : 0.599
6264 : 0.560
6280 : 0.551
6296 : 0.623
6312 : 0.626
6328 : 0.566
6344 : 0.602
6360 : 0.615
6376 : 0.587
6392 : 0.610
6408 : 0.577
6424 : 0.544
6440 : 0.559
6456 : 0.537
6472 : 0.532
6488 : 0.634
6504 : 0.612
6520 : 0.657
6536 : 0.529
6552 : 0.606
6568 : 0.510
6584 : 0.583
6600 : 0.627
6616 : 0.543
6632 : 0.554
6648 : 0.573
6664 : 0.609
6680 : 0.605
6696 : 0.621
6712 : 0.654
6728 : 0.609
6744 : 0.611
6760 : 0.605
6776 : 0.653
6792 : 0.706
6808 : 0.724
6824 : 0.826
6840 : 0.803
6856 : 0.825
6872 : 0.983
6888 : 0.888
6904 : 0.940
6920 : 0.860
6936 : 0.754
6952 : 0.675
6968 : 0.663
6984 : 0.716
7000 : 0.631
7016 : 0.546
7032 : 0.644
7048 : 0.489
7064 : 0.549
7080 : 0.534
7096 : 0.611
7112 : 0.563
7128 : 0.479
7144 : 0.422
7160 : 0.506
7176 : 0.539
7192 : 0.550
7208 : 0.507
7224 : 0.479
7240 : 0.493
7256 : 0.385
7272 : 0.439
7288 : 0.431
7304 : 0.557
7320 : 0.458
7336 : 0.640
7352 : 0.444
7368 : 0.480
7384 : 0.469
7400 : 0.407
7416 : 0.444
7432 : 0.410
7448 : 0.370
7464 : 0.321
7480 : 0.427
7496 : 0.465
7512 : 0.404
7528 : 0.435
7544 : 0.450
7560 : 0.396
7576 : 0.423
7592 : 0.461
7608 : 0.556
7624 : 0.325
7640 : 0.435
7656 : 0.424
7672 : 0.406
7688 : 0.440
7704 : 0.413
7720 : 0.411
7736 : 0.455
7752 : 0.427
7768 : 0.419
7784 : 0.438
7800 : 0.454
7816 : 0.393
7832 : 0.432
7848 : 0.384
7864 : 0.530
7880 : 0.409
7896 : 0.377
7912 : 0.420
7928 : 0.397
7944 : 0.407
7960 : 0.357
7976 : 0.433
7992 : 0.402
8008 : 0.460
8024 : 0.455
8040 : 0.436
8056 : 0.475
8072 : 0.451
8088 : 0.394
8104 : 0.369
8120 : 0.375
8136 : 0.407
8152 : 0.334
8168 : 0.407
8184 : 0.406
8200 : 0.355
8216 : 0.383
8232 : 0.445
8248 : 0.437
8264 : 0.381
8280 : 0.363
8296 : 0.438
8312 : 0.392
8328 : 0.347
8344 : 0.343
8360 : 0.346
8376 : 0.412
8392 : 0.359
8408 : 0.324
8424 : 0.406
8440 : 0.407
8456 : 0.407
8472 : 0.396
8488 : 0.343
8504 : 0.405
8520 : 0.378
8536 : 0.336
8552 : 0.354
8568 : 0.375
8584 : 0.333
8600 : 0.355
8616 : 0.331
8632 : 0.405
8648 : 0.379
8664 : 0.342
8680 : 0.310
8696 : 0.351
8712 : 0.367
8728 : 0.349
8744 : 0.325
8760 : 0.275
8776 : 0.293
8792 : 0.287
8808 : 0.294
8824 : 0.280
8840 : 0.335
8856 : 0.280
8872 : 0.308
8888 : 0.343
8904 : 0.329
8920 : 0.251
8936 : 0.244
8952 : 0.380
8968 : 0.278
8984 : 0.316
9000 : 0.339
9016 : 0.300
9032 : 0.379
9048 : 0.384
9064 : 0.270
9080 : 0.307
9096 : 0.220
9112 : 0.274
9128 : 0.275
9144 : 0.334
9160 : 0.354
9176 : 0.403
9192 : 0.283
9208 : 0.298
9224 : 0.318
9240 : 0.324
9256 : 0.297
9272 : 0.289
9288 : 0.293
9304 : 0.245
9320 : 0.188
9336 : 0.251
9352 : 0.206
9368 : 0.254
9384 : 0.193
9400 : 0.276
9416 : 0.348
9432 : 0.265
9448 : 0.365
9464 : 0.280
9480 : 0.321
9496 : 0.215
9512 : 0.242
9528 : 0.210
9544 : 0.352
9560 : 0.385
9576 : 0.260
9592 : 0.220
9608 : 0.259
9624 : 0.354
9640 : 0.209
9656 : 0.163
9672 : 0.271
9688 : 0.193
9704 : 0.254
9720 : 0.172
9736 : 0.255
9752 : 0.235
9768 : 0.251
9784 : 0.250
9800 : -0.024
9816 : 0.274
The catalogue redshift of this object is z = 1.461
